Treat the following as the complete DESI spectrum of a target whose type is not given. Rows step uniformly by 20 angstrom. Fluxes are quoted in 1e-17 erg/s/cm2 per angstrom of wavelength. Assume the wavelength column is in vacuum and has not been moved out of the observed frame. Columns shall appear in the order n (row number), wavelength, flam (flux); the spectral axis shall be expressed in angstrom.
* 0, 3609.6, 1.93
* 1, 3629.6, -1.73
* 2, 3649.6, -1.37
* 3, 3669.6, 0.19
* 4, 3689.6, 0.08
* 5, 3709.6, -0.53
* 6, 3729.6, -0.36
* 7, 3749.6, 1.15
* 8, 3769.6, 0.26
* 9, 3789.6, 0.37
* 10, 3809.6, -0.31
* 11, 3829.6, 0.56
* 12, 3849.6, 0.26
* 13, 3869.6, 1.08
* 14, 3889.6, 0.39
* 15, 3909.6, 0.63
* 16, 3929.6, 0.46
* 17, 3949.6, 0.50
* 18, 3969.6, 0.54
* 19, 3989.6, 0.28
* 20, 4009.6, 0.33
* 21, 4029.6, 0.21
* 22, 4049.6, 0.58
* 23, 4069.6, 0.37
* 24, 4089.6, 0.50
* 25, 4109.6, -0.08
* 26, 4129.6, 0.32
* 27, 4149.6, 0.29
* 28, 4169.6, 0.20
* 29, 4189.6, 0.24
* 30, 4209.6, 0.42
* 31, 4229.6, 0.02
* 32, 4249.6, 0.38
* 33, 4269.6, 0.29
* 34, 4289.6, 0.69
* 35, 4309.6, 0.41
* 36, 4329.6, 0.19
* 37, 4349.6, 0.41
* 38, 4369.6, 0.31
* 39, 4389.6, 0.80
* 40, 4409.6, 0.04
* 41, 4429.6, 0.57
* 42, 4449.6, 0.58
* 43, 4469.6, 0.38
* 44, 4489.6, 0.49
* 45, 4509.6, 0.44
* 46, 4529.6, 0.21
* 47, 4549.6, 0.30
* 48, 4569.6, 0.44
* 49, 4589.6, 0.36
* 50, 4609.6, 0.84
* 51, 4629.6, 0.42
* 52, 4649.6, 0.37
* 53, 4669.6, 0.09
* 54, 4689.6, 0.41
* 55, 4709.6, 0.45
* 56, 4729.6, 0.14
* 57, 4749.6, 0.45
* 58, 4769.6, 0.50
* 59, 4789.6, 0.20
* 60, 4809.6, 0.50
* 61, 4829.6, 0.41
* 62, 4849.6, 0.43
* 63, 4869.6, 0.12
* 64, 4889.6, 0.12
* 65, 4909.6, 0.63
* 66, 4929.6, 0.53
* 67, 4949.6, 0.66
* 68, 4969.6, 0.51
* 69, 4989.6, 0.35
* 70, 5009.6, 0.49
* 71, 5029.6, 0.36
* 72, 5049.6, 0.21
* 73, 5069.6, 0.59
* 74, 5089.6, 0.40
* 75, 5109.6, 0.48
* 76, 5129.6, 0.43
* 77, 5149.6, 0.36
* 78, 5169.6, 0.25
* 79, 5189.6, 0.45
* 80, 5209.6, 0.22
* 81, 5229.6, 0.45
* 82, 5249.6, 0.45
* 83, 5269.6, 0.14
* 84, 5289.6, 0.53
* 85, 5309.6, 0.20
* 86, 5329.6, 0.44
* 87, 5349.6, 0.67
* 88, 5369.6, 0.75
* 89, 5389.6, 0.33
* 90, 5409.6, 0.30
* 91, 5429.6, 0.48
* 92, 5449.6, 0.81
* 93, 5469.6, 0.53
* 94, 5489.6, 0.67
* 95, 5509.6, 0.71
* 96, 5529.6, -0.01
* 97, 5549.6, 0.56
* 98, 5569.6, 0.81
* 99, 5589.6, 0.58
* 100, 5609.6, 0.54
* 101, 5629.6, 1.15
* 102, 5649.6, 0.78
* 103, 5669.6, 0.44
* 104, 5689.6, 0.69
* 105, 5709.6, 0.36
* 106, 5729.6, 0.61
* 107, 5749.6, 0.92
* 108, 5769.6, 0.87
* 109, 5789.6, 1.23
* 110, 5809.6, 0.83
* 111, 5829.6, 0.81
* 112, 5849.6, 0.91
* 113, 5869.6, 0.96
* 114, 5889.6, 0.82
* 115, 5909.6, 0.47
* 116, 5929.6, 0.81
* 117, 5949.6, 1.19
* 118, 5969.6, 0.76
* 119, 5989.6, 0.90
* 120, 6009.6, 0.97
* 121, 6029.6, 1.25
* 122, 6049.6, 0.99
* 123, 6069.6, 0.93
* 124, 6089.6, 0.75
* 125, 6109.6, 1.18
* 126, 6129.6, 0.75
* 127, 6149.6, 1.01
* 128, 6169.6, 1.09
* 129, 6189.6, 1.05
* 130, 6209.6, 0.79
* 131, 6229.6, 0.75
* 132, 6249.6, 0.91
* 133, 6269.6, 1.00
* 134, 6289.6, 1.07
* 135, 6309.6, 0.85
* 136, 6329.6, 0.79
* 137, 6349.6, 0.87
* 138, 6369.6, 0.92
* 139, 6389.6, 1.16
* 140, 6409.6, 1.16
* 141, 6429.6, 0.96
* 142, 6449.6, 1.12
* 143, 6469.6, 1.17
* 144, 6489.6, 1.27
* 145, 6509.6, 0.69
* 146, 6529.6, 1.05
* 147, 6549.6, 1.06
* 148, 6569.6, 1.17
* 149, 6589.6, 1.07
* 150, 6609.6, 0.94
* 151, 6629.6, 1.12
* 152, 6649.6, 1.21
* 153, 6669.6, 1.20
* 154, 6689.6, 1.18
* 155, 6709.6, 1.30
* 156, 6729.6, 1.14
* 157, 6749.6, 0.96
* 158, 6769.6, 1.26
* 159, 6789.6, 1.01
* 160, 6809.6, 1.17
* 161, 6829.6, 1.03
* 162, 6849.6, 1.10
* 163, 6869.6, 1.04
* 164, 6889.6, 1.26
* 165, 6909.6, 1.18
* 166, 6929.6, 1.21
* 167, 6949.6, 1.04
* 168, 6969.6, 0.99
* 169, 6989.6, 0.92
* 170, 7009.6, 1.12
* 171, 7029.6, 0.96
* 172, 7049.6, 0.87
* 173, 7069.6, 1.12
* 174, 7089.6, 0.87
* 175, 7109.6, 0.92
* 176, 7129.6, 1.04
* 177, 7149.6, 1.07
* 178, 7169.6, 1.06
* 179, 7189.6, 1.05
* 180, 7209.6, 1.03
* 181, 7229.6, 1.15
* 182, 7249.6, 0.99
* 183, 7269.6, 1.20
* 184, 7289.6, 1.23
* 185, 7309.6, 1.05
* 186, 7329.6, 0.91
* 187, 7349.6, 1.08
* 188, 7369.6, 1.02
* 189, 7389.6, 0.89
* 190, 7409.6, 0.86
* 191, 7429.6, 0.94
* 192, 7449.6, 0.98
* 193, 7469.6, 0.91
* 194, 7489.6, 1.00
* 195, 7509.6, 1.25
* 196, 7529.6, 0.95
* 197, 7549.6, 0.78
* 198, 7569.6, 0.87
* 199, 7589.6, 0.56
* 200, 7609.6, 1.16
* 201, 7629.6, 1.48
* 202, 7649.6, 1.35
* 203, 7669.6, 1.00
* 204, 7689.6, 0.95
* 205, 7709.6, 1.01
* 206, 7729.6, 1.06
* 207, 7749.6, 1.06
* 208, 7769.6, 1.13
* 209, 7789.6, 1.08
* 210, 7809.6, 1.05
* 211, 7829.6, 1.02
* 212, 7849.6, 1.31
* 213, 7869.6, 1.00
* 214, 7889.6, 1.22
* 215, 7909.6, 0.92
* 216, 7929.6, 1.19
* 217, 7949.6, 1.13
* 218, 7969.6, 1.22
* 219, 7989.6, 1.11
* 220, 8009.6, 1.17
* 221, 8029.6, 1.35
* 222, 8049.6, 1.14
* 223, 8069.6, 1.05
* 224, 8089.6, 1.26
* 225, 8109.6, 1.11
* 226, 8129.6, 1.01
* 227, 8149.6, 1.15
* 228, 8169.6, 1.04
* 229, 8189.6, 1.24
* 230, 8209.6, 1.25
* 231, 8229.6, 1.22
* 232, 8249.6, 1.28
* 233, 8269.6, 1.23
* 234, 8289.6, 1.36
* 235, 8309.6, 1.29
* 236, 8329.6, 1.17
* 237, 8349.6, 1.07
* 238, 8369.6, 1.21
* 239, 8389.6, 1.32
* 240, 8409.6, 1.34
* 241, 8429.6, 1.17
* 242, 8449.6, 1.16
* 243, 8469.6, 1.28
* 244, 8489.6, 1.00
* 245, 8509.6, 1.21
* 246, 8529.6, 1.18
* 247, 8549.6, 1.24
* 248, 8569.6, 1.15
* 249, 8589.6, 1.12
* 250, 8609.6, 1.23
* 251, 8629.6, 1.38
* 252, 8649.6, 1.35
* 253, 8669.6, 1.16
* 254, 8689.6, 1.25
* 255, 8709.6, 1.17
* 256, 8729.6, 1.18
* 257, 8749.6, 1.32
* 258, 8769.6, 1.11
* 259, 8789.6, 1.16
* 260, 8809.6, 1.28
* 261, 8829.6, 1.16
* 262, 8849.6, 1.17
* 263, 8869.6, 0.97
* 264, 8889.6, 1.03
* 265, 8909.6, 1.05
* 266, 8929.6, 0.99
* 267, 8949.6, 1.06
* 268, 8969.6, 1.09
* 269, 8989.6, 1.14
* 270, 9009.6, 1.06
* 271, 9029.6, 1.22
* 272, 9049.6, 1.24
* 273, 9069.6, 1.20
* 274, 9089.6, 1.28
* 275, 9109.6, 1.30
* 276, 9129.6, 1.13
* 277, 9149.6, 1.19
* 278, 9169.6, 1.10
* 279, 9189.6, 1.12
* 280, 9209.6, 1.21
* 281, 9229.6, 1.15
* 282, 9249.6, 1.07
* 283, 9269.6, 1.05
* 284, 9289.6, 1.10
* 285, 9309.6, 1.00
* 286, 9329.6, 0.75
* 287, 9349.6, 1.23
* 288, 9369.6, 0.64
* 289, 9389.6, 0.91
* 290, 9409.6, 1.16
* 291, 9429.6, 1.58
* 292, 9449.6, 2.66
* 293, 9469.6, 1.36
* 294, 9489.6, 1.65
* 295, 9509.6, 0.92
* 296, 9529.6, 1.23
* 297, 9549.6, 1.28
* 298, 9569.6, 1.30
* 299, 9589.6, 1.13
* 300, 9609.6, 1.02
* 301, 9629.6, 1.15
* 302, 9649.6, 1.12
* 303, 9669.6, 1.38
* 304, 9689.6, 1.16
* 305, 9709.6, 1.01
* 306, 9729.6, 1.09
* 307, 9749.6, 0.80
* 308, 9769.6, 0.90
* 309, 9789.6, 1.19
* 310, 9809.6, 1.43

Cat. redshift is 0.440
